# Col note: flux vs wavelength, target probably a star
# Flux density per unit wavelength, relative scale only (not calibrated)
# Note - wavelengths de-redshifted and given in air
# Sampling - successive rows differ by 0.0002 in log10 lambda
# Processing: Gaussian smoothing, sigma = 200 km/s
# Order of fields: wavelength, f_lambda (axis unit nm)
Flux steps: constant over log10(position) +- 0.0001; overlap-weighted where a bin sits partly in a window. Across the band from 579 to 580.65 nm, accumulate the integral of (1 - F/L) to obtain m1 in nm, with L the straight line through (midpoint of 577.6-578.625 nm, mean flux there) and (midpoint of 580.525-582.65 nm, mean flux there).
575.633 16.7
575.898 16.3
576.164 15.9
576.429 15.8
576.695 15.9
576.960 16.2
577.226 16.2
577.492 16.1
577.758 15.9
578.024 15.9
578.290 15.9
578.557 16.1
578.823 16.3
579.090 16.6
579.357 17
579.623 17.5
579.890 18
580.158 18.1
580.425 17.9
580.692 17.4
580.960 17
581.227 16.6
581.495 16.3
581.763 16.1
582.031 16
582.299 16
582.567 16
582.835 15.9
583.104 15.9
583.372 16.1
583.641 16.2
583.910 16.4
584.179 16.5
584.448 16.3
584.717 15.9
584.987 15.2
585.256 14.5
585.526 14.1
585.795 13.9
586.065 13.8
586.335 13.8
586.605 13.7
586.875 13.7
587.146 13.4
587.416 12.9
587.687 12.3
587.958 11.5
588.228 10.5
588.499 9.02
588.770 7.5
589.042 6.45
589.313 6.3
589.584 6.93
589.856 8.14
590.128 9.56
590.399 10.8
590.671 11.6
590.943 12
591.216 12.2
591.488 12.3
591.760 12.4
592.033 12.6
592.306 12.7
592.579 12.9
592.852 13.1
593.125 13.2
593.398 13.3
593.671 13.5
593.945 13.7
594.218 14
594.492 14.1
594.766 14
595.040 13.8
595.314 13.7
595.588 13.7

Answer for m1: -0.14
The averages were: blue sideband 15.9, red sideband 16.5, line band 17.5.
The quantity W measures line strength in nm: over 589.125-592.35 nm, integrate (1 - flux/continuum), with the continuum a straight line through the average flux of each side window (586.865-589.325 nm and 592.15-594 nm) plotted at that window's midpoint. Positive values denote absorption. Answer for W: 0.39 nm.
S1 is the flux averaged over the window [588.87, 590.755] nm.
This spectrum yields 8.44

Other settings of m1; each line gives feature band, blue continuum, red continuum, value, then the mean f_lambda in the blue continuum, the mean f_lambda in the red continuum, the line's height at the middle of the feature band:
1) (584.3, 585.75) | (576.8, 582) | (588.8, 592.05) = -0.21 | 16.7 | 9.93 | 13.2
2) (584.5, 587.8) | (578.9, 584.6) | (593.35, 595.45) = 0.35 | 16.7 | 13.8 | 15.7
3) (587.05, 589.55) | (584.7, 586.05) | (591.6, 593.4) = 0.73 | 14.5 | 12.8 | 13.8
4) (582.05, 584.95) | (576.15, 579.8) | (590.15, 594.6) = -0.23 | 16.3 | 12.7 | 14.9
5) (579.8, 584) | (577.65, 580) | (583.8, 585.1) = -0.08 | 16.6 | 16.1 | 16.3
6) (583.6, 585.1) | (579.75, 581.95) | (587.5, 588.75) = -0.22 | 17.1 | 10.6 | 14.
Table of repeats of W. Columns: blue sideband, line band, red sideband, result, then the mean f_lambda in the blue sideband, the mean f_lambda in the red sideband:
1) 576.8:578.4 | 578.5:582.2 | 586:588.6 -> -0.470 nm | 16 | 12.5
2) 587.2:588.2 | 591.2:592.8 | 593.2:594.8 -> 0.080 nm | 12.1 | 13.7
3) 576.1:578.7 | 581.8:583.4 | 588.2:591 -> -0.376 nm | 16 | 8.84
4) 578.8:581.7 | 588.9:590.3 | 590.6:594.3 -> 0.633 nm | 17.2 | 12.8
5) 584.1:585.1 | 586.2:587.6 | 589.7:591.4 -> 0.047 nm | 16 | 10.7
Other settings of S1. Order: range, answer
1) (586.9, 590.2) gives 9.67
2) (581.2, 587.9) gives 15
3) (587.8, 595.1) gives 11.4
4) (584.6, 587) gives 14.3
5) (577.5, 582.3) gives 16.7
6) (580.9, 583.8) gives 16.2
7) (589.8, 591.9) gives 11.2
